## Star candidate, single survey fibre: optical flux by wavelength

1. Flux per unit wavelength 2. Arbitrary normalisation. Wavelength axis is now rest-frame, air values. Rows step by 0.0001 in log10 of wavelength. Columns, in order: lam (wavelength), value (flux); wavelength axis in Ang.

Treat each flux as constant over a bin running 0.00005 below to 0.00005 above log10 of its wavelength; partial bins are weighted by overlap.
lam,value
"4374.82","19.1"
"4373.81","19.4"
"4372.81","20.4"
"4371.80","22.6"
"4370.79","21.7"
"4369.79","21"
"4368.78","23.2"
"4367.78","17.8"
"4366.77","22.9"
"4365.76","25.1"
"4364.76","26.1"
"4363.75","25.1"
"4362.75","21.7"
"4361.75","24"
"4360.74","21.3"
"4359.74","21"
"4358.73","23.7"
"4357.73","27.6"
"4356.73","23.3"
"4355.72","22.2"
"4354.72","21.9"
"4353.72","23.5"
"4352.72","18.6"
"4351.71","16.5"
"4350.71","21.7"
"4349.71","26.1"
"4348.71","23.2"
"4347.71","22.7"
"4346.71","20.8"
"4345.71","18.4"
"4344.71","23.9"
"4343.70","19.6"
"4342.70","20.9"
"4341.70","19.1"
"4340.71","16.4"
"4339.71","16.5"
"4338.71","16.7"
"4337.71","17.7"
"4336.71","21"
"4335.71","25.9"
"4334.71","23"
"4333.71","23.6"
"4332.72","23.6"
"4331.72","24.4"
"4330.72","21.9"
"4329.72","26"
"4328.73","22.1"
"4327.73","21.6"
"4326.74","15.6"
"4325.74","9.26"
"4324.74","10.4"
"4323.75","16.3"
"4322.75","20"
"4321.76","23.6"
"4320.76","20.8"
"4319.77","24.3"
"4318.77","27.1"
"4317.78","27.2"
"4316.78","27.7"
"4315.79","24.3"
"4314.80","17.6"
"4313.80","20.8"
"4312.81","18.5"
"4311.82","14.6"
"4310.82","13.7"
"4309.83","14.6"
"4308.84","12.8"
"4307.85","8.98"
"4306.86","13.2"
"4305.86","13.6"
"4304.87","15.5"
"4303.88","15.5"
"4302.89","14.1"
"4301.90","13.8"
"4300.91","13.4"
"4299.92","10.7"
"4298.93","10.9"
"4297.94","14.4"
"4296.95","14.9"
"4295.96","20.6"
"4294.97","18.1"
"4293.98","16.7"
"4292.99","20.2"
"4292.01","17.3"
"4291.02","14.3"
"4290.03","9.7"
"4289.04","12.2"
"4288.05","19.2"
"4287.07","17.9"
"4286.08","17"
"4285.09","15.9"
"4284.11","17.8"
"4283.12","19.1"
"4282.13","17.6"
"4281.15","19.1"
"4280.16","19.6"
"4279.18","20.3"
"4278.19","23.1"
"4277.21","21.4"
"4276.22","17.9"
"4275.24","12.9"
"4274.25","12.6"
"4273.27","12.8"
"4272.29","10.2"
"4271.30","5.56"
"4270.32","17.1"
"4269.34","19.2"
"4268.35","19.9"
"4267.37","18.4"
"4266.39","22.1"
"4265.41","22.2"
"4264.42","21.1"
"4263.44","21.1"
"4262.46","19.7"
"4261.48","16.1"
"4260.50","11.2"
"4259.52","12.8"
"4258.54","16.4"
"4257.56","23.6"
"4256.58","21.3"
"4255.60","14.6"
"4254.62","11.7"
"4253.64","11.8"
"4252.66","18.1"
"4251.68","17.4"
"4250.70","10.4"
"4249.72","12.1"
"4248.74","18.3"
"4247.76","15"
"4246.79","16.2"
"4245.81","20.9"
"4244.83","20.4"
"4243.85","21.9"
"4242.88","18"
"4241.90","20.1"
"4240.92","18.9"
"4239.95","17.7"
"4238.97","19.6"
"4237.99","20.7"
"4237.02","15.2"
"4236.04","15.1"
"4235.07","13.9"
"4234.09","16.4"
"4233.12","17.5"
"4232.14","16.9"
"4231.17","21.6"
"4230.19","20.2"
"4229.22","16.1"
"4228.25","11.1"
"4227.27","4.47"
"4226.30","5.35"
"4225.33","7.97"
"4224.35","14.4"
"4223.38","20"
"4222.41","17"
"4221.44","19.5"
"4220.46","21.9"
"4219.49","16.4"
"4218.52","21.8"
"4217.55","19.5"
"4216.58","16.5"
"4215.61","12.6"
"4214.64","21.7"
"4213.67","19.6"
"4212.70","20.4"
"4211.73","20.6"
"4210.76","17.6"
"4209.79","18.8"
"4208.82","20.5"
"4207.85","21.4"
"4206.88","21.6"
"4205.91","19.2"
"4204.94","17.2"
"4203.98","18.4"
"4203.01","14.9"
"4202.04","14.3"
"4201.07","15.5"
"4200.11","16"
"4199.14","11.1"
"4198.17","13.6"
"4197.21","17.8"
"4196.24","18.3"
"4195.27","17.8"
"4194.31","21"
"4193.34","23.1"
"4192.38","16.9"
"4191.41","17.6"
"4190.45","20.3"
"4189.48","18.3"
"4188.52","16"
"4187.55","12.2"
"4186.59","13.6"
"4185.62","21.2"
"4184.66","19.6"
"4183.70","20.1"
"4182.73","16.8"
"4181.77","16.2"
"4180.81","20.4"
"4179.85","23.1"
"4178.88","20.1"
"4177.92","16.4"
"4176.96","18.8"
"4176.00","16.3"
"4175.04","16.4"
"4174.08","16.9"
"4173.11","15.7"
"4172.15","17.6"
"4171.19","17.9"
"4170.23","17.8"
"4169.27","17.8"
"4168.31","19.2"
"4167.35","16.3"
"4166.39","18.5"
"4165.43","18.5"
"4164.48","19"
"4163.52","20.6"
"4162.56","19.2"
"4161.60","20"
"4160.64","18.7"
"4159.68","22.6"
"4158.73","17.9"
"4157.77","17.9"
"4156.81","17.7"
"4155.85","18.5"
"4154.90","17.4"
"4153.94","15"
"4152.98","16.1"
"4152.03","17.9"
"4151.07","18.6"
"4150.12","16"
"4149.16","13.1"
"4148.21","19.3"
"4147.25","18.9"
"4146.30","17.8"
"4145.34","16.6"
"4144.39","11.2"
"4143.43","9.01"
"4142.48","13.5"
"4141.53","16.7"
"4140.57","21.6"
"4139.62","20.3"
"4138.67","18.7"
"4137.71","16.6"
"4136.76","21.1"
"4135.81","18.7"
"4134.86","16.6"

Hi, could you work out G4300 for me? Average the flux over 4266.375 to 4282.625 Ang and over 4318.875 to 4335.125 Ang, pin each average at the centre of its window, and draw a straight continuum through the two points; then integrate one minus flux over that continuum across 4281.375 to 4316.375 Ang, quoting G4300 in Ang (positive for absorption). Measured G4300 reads 5.3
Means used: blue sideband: 16.9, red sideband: 20.6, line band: 15.8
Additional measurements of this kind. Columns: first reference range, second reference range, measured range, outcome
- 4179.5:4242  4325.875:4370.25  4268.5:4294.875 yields 4.2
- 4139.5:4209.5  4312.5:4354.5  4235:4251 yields 1.3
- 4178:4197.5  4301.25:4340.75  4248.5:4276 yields 3.8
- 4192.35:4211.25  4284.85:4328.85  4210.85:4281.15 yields 1.6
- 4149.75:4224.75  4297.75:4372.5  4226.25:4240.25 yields 2.2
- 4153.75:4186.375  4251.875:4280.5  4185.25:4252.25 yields 2.1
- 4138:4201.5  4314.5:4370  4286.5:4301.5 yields 3.7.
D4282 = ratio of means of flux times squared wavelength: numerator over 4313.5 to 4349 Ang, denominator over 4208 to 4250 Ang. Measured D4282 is 1.27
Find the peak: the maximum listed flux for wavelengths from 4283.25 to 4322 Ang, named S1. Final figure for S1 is 27.7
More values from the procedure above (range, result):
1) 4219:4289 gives 23.6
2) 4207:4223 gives 21.9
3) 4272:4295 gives 23.1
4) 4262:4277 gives 22.2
